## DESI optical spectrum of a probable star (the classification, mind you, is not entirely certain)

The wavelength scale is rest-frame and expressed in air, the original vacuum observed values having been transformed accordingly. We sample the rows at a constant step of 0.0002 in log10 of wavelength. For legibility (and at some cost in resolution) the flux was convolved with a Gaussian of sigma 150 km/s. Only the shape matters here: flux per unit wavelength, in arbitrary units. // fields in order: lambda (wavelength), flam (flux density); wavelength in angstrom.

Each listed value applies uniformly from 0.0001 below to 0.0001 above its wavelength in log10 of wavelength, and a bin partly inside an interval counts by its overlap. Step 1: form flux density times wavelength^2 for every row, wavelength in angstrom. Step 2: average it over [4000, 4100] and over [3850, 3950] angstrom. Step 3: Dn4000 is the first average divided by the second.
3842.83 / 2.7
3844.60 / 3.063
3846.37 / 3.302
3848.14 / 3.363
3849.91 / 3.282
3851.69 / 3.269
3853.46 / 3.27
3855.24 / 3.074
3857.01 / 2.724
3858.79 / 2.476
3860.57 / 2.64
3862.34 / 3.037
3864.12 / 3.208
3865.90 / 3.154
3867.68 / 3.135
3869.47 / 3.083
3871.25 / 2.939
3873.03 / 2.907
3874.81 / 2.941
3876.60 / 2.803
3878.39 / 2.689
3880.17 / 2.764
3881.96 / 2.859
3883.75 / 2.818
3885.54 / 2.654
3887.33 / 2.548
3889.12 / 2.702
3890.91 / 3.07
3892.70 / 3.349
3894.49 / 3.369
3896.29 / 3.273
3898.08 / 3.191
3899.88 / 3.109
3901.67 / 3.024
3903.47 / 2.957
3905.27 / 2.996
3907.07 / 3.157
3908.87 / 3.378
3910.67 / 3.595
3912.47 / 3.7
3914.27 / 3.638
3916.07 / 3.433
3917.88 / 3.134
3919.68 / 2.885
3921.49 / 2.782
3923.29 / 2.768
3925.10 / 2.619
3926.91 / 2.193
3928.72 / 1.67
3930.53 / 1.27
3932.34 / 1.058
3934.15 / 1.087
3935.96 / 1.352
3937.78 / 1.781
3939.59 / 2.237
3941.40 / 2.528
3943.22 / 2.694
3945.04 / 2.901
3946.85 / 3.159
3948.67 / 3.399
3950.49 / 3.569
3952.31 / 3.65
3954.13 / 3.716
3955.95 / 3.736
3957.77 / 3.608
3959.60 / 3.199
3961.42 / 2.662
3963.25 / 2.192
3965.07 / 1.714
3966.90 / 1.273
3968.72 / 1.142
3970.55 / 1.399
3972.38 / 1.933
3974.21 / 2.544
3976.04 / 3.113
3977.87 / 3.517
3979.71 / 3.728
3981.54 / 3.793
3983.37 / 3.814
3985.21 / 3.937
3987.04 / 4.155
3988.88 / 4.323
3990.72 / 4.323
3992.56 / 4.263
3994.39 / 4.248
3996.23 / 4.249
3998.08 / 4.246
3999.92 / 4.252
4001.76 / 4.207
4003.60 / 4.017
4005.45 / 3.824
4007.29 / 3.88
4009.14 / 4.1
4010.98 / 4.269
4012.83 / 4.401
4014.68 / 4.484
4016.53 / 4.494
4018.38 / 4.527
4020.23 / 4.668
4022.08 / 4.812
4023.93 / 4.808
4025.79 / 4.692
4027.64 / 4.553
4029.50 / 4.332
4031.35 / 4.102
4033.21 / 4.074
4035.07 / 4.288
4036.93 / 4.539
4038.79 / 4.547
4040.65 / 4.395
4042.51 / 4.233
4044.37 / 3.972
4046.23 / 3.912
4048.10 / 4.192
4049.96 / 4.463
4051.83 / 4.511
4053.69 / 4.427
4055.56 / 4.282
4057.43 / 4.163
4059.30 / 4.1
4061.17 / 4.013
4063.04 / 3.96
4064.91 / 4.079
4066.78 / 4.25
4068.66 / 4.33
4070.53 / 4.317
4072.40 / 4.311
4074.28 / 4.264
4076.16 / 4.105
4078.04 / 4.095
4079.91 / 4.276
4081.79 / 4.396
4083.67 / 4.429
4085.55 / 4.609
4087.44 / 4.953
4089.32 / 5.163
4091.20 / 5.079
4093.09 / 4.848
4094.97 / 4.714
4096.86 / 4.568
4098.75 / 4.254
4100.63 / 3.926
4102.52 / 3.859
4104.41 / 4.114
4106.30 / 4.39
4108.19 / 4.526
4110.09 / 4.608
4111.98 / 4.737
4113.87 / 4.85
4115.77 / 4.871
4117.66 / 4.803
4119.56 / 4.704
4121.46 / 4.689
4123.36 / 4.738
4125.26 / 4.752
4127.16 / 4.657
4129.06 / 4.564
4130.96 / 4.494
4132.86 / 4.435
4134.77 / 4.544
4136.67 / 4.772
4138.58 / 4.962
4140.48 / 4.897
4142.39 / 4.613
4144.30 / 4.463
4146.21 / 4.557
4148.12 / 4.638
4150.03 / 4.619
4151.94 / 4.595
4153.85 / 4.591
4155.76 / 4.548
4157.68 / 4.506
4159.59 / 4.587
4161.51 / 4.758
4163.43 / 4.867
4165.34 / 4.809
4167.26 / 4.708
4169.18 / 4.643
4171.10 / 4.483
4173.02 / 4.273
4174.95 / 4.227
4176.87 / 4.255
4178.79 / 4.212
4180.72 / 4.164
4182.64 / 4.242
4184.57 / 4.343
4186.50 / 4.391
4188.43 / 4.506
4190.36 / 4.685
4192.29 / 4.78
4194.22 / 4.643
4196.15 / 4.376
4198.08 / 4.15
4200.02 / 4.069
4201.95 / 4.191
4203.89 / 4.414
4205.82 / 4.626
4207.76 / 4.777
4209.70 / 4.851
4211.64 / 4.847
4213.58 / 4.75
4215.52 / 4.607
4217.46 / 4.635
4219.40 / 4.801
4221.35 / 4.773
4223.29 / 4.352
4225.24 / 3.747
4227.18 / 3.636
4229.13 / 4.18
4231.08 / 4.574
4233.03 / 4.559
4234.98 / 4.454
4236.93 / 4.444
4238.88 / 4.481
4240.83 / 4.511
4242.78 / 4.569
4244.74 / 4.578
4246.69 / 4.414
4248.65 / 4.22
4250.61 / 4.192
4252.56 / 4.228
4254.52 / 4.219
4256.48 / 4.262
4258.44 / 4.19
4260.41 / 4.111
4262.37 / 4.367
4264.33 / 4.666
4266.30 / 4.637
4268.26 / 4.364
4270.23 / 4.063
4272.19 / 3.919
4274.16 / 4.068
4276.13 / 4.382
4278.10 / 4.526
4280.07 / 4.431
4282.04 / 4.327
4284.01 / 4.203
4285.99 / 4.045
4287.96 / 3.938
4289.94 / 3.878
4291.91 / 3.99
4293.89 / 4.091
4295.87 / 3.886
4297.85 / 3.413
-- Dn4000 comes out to 1.7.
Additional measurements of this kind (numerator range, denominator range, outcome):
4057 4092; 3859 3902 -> 1.62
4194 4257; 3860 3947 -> 1.87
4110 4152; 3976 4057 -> 1.17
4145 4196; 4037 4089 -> 1.11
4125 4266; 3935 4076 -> 1.31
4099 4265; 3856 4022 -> 1.61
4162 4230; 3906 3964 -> 1.83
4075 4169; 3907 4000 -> 1.68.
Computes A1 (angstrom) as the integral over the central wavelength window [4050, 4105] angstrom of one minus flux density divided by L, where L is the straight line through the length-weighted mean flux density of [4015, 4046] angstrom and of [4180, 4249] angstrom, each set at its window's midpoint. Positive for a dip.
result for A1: 0.9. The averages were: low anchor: 4.43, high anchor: 4.46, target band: 4.36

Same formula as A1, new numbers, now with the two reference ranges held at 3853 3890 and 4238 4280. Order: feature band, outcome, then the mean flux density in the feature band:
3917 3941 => 7.9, 2.07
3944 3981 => 4.5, 2.82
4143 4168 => -4.4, 4.63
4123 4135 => -2.3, 4.59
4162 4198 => -3.9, 4.47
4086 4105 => -4.3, 4.56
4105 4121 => -3.8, 4.67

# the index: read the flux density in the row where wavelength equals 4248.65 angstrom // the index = 4.22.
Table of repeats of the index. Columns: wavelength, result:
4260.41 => 4.111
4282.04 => 4.327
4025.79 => 4.692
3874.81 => 2.941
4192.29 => 4.78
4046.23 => 3.912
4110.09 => 4.608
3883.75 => 2.818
